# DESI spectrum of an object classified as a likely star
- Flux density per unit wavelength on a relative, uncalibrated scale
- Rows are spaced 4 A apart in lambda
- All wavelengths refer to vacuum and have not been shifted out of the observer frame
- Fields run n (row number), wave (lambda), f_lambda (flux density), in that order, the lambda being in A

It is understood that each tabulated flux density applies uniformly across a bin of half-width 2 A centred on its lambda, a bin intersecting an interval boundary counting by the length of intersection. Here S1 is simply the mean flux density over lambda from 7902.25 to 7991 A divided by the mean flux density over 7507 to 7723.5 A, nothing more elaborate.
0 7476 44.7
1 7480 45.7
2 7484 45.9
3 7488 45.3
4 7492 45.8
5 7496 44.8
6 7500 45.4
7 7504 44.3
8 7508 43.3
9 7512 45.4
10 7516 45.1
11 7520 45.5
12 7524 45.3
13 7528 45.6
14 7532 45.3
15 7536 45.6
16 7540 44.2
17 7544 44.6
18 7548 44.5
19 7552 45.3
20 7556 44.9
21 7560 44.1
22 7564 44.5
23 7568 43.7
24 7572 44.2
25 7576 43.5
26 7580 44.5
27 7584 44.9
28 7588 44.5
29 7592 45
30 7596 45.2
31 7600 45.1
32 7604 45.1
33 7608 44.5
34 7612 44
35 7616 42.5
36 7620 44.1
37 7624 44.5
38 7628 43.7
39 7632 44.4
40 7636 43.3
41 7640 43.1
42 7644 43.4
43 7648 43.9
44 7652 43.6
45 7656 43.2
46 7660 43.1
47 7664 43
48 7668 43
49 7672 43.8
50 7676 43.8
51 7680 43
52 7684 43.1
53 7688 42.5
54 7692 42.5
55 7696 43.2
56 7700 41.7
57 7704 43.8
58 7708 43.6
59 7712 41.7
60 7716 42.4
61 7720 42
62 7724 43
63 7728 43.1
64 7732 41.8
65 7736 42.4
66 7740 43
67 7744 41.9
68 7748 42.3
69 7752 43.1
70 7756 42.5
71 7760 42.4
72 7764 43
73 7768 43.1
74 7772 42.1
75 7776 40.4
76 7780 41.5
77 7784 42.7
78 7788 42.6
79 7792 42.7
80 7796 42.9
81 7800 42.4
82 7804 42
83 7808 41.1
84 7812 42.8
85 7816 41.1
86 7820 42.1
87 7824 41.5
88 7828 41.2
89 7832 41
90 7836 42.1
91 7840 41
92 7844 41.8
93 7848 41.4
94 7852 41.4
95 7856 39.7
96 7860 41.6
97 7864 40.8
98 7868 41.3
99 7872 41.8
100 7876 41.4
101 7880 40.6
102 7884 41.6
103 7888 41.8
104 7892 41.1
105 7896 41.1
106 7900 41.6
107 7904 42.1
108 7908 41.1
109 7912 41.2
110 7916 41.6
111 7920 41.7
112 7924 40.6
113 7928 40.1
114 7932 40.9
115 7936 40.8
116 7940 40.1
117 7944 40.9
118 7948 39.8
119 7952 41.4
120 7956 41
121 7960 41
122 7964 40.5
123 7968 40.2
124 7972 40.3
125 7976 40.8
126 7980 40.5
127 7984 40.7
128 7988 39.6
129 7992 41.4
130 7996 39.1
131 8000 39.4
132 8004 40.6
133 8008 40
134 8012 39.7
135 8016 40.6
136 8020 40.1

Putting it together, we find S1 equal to 0.93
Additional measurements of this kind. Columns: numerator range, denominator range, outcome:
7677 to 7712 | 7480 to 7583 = 0.96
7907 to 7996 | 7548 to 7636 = 0.92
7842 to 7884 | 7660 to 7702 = 0.96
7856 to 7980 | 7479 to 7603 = 0.91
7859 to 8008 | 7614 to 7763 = 0.95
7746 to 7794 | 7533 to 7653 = 0.96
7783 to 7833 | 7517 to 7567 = 0.94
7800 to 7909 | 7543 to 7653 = 0.94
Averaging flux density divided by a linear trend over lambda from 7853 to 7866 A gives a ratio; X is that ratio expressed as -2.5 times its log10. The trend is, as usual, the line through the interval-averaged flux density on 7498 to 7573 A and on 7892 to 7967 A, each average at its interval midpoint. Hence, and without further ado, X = 0.02 mag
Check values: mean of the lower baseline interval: 44.8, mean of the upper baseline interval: 41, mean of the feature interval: 40.8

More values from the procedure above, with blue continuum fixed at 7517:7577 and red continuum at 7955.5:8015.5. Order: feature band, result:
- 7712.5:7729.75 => 0.01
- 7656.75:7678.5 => 0.01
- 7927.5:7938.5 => 0.01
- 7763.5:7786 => 0.01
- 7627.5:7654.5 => 0.00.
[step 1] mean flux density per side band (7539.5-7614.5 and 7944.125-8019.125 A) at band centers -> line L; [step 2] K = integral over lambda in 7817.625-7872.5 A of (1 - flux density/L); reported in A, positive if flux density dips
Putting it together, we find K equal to 0.6 A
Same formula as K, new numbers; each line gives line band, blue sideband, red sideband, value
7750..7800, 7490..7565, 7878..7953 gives 0.05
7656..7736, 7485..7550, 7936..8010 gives 0.68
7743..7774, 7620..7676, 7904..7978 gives -0.03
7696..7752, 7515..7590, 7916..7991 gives 0.54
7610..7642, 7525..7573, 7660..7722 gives 0.02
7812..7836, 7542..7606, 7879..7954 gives 0.26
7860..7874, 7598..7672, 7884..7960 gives 0.08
